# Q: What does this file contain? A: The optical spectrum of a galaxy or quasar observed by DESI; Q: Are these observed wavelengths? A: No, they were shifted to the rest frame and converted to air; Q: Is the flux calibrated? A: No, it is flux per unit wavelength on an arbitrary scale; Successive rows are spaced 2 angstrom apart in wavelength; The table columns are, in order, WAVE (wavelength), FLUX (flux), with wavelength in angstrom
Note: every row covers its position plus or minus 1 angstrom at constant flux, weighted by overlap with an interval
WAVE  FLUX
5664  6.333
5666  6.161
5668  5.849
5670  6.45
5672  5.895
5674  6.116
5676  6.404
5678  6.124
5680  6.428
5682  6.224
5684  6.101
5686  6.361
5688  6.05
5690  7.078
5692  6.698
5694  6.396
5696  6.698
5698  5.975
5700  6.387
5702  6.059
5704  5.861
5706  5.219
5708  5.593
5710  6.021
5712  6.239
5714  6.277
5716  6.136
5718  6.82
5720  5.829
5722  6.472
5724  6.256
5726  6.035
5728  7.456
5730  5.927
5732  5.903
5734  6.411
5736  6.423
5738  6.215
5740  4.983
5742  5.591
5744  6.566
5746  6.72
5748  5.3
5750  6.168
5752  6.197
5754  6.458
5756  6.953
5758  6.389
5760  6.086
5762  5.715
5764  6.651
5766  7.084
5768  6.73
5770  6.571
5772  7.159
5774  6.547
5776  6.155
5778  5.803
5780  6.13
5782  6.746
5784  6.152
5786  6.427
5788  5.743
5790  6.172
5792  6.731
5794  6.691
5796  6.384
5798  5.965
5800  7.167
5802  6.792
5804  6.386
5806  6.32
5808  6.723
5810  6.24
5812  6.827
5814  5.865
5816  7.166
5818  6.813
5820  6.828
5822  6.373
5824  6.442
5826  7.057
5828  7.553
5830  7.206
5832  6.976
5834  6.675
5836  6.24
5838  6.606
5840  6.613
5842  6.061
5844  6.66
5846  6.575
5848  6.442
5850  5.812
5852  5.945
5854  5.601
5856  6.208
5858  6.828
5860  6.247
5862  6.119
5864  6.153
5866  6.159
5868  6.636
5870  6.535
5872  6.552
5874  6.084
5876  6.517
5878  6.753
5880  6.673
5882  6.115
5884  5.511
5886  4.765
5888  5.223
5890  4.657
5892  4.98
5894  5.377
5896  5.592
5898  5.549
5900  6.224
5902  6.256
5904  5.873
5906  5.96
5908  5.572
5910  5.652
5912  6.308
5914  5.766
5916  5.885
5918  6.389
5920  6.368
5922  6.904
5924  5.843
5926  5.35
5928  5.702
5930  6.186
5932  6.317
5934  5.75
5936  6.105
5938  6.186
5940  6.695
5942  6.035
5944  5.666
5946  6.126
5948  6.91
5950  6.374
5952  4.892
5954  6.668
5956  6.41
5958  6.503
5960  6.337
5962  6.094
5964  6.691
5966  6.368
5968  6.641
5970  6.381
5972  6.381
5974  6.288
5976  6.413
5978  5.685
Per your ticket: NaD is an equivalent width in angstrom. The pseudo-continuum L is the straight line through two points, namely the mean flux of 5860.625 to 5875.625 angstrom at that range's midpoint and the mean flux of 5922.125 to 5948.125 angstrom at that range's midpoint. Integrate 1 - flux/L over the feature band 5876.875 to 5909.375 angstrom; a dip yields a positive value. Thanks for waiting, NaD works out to 2.8 angstrom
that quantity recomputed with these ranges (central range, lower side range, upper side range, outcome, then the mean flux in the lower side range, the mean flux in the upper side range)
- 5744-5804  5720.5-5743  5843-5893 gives -2.82 angstrom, 6.14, 6.07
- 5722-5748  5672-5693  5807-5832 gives 1.27 angstrom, 6.34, 6.77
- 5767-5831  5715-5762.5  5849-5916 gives -4.81 angstrom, 6.21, 5.94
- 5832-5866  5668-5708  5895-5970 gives -0.92 angstrom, 6.21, 6.12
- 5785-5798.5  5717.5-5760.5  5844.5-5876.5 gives -0.14 angstrom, 6.23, 6.28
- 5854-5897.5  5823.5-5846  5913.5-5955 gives 3.41 angstrom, 6.73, 6.1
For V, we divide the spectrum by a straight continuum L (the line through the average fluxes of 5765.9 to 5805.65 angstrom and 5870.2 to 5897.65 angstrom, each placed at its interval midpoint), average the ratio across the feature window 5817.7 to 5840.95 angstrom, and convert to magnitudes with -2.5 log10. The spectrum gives -0.105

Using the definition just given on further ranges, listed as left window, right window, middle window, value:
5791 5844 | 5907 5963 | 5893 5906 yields 0.080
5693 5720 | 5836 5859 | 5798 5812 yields -0.056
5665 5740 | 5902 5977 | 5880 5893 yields 0.162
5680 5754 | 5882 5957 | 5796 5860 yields -0.088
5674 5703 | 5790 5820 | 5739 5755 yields 0.081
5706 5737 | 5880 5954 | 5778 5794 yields -0.032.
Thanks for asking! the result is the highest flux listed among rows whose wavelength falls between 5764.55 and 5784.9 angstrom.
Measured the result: 7.159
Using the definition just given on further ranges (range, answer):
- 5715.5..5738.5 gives 7.456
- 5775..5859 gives 7.553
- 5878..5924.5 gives 6.904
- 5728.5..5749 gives 6.72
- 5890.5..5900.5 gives 6.224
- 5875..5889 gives 6.753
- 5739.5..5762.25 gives 6.953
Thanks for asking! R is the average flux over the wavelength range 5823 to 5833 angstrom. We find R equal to 7.05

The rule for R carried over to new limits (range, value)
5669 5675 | 6.15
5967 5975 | 6.42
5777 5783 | 6.23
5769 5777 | 6.61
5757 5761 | 6.24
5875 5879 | 6.63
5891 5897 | 5.32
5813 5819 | 6.61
